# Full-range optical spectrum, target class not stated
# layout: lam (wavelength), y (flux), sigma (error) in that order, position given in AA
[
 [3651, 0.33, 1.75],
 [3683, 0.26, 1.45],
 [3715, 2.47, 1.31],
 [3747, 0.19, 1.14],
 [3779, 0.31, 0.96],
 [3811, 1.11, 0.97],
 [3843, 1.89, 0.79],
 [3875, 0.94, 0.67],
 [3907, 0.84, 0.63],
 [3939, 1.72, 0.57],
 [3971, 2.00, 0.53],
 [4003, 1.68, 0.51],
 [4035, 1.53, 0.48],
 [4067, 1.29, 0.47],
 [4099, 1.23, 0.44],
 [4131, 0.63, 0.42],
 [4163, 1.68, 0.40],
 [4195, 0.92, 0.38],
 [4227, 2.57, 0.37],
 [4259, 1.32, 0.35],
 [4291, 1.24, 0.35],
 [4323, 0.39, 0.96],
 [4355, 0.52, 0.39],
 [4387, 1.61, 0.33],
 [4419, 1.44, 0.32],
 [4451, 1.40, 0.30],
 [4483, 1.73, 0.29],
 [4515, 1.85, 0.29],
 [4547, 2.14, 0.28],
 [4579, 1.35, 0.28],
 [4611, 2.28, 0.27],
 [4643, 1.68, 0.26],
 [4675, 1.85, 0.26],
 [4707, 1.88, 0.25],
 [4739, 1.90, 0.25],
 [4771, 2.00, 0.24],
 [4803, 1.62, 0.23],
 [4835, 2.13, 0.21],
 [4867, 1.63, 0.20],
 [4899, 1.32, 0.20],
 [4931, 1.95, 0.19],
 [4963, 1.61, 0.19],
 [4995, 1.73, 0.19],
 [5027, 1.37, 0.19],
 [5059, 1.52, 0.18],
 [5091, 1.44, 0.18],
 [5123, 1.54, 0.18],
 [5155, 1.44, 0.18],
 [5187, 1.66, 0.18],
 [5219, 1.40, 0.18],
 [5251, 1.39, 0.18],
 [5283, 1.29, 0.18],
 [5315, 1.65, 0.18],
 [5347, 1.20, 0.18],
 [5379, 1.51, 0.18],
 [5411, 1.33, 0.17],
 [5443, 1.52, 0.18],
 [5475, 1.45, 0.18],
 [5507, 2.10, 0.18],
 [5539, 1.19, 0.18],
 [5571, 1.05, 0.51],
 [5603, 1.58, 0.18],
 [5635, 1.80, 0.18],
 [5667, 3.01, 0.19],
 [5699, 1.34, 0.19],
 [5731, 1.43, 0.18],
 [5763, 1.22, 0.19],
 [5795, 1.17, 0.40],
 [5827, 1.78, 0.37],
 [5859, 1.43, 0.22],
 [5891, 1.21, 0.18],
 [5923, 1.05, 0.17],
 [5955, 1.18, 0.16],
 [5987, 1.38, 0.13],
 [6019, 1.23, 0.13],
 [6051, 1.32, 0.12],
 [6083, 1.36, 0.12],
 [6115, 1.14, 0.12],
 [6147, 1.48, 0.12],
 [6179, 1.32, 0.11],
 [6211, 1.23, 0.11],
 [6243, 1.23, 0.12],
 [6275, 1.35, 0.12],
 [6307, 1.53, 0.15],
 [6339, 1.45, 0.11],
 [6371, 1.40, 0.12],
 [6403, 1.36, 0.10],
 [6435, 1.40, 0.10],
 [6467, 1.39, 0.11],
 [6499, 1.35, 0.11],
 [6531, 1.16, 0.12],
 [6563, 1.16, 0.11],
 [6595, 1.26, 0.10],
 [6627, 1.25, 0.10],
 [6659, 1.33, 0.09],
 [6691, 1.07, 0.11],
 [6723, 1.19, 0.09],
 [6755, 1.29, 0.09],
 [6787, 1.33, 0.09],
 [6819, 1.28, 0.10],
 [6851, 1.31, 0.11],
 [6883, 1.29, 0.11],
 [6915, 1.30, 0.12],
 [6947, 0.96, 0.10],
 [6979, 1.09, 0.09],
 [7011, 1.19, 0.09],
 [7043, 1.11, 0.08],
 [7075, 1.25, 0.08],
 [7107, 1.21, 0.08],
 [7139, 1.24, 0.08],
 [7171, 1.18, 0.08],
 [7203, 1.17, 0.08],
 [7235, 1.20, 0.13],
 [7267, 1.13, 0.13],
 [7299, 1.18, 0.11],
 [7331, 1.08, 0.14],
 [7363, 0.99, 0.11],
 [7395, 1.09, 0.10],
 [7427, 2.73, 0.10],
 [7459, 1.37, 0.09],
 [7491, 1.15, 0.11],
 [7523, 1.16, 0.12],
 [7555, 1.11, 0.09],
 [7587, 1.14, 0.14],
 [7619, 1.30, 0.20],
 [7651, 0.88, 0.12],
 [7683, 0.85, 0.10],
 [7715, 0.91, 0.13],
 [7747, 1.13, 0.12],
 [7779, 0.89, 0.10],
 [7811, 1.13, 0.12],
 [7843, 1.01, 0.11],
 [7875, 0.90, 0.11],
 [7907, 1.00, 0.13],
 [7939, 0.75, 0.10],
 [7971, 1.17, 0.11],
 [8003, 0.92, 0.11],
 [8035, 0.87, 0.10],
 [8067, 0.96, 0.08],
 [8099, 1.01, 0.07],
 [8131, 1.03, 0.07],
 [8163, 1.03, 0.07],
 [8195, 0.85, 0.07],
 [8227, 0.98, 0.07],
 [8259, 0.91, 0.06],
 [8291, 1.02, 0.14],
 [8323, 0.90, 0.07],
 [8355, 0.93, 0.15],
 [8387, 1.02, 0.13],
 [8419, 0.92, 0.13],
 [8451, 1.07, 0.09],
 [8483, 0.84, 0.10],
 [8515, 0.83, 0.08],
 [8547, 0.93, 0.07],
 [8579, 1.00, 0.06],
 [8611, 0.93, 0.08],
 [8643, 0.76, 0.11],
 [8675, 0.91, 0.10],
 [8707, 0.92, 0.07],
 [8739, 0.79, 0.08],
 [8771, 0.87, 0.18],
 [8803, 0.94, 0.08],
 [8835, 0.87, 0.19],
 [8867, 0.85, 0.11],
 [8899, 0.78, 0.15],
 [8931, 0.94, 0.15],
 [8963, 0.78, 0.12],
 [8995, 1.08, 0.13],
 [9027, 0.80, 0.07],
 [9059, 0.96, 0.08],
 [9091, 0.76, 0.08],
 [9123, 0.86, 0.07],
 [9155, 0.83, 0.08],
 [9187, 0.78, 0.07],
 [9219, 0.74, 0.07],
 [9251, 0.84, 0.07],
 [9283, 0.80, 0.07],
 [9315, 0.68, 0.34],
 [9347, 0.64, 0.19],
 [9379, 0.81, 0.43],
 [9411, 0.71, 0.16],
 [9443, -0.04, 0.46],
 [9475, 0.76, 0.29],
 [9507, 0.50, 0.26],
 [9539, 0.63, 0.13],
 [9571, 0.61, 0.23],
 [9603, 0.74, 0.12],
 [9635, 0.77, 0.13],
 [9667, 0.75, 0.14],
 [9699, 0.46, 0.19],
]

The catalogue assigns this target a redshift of 0.133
